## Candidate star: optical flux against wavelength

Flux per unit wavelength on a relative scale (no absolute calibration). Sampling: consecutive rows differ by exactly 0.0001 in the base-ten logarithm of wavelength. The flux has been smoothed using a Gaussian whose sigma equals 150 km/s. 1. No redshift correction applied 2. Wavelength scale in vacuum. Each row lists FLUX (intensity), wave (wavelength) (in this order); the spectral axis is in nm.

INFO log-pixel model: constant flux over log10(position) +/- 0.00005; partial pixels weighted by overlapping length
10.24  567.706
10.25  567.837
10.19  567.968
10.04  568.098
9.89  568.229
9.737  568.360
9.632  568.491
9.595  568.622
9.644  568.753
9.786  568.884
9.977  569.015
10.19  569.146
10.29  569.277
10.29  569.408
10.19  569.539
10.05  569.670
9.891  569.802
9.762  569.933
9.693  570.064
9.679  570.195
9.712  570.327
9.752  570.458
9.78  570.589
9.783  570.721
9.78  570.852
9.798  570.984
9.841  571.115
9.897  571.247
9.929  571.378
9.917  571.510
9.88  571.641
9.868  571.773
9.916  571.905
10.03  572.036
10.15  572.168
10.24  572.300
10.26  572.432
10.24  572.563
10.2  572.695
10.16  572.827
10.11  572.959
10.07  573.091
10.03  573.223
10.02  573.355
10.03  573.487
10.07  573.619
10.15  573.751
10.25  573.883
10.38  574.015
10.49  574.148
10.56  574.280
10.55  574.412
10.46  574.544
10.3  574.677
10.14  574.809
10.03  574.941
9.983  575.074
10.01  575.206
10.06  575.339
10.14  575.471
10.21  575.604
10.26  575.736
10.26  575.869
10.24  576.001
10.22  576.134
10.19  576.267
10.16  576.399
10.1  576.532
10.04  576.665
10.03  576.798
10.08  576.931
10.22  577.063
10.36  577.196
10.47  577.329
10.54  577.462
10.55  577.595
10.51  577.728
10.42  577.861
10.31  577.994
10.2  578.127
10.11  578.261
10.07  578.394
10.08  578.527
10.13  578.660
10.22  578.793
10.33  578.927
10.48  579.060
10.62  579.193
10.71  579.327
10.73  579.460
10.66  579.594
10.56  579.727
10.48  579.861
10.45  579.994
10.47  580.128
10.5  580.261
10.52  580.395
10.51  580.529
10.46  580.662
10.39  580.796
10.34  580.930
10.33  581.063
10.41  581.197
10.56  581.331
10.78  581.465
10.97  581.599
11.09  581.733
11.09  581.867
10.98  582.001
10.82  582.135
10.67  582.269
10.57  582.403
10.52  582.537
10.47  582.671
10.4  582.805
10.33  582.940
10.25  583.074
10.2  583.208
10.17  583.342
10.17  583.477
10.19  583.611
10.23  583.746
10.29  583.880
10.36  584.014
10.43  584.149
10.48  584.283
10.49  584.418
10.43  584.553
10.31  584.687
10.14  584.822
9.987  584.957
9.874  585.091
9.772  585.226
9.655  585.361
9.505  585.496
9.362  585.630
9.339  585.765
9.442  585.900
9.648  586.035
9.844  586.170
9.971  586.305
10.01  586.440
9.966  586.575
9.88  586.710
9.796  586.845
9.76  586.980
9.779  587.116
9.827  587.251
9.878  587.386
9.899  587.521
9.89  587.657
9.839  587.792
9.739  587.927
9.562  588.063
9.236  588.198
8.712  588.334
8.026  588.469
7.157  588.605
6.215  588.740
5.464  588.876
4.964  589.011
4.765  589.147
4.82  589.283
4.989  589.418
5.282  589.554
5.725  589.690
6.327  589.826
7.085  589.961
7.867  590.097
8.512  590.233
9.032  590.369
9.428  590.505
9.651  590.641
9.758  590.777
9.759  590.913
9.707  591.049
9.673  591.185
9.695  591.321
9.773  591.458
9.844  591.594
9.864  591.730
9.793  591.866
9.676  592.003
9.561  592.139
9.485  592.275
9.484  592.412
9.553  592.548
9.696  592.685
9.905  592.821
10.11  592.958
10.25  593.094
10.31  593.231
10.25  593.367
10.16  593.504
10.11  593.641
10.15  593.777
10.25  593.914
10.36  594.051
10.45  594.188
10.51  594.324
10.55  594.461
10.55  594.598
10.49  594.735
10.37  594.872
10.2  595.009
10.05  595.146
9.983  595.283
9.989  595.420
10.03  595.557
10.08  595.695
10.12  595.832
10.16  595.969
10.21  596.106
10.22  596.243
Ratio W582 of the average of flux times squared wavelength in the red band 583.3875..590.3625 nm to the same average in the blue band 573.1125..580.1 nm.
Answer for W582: 0.9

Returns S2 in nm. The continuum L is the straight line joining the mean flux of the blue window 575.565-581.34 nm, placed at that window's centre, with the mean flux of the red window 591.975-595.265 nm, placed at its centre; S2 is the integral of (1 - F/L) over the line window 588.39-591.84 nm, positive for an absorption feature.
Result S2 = 0.81 nm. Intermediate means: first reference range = 10.4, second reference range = 10.1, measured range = 7.77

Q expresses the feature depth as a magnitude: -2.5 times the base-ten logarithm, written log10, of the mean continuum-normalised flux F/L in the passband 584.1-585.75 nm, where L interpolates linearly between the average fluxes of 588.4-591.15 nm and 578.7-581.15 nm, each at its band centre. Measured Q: -0.13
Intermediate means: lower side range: 10.5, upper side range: 7.26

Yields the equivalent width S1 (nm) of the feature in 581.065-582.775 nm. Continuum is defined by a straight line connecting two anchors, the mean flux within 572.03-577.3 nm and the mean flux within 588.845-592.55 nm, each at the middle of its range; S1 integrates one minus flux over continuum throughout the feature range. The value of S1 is -0.26 nm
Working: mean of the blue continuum 10.2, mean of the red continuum 8.2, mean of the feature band 10.7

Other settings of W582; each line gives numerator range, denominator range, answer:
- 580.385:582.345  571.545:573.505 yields 1.09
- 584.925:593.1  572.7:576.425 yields 0.92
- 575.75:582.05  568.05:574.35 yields 1.07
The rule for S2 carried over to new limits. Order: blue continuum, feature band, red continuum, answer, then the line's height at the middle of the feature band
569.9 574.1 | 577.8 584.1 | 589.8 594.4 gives -0.41 nm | 9.82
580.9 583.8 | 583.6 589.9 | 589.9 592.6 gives 0.68 nm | 9.95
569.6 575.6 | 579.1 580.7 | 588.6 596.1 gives -0.14 nm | 9.69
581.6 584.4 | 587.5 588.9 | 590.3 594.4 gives 0.22 nm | 10.2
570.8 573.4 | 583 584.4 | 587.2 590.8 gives -0.29 nm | 8.5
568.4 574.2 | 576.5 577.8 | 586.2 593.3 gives -0.09 nm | 9.61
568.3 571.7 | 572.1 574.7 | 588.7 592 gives -0.19 nm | 9.53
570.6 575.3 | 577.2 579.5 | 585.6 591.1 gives -0.21 nm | 9.53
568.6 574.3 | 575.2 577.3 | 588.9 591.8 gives -0.16 nm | 9.47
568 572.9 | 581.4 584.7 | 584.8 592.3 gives -0.49 nm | 9.15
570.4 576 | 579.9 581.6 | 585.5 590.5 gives -0.24 nm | 9.21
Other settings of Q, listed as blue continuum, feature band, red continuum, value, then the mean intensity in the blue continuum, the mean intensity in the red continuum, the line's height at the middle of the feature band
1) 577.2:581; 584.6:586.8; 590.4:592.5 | 0.02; 10.4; 9.66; 10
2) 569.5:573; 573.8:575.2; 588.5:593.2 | -0.07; 9.94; 8.34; 9.68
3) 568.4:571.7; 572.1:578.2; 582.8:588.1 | -0.03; 9.87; 9.97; 9.9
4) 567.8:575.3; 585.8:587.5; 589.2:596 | -0.03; 10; 9.38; 9.56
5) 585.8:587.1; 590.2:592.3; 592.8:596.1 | 0.05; 9.79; 10.2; 10.1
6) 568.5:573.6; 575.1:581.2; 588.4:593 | -0.11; 9.96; 8.25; 9.34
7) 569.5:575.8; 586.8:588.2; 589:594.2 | -0.07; 10.1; 8.9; 9.15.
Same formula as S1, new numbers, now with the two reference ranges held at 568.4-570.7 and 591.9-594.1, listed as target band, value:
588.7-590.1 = 0.60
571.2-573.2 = -0.04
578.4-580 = -0.09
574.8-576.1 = -0.03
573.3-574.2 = -0.03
